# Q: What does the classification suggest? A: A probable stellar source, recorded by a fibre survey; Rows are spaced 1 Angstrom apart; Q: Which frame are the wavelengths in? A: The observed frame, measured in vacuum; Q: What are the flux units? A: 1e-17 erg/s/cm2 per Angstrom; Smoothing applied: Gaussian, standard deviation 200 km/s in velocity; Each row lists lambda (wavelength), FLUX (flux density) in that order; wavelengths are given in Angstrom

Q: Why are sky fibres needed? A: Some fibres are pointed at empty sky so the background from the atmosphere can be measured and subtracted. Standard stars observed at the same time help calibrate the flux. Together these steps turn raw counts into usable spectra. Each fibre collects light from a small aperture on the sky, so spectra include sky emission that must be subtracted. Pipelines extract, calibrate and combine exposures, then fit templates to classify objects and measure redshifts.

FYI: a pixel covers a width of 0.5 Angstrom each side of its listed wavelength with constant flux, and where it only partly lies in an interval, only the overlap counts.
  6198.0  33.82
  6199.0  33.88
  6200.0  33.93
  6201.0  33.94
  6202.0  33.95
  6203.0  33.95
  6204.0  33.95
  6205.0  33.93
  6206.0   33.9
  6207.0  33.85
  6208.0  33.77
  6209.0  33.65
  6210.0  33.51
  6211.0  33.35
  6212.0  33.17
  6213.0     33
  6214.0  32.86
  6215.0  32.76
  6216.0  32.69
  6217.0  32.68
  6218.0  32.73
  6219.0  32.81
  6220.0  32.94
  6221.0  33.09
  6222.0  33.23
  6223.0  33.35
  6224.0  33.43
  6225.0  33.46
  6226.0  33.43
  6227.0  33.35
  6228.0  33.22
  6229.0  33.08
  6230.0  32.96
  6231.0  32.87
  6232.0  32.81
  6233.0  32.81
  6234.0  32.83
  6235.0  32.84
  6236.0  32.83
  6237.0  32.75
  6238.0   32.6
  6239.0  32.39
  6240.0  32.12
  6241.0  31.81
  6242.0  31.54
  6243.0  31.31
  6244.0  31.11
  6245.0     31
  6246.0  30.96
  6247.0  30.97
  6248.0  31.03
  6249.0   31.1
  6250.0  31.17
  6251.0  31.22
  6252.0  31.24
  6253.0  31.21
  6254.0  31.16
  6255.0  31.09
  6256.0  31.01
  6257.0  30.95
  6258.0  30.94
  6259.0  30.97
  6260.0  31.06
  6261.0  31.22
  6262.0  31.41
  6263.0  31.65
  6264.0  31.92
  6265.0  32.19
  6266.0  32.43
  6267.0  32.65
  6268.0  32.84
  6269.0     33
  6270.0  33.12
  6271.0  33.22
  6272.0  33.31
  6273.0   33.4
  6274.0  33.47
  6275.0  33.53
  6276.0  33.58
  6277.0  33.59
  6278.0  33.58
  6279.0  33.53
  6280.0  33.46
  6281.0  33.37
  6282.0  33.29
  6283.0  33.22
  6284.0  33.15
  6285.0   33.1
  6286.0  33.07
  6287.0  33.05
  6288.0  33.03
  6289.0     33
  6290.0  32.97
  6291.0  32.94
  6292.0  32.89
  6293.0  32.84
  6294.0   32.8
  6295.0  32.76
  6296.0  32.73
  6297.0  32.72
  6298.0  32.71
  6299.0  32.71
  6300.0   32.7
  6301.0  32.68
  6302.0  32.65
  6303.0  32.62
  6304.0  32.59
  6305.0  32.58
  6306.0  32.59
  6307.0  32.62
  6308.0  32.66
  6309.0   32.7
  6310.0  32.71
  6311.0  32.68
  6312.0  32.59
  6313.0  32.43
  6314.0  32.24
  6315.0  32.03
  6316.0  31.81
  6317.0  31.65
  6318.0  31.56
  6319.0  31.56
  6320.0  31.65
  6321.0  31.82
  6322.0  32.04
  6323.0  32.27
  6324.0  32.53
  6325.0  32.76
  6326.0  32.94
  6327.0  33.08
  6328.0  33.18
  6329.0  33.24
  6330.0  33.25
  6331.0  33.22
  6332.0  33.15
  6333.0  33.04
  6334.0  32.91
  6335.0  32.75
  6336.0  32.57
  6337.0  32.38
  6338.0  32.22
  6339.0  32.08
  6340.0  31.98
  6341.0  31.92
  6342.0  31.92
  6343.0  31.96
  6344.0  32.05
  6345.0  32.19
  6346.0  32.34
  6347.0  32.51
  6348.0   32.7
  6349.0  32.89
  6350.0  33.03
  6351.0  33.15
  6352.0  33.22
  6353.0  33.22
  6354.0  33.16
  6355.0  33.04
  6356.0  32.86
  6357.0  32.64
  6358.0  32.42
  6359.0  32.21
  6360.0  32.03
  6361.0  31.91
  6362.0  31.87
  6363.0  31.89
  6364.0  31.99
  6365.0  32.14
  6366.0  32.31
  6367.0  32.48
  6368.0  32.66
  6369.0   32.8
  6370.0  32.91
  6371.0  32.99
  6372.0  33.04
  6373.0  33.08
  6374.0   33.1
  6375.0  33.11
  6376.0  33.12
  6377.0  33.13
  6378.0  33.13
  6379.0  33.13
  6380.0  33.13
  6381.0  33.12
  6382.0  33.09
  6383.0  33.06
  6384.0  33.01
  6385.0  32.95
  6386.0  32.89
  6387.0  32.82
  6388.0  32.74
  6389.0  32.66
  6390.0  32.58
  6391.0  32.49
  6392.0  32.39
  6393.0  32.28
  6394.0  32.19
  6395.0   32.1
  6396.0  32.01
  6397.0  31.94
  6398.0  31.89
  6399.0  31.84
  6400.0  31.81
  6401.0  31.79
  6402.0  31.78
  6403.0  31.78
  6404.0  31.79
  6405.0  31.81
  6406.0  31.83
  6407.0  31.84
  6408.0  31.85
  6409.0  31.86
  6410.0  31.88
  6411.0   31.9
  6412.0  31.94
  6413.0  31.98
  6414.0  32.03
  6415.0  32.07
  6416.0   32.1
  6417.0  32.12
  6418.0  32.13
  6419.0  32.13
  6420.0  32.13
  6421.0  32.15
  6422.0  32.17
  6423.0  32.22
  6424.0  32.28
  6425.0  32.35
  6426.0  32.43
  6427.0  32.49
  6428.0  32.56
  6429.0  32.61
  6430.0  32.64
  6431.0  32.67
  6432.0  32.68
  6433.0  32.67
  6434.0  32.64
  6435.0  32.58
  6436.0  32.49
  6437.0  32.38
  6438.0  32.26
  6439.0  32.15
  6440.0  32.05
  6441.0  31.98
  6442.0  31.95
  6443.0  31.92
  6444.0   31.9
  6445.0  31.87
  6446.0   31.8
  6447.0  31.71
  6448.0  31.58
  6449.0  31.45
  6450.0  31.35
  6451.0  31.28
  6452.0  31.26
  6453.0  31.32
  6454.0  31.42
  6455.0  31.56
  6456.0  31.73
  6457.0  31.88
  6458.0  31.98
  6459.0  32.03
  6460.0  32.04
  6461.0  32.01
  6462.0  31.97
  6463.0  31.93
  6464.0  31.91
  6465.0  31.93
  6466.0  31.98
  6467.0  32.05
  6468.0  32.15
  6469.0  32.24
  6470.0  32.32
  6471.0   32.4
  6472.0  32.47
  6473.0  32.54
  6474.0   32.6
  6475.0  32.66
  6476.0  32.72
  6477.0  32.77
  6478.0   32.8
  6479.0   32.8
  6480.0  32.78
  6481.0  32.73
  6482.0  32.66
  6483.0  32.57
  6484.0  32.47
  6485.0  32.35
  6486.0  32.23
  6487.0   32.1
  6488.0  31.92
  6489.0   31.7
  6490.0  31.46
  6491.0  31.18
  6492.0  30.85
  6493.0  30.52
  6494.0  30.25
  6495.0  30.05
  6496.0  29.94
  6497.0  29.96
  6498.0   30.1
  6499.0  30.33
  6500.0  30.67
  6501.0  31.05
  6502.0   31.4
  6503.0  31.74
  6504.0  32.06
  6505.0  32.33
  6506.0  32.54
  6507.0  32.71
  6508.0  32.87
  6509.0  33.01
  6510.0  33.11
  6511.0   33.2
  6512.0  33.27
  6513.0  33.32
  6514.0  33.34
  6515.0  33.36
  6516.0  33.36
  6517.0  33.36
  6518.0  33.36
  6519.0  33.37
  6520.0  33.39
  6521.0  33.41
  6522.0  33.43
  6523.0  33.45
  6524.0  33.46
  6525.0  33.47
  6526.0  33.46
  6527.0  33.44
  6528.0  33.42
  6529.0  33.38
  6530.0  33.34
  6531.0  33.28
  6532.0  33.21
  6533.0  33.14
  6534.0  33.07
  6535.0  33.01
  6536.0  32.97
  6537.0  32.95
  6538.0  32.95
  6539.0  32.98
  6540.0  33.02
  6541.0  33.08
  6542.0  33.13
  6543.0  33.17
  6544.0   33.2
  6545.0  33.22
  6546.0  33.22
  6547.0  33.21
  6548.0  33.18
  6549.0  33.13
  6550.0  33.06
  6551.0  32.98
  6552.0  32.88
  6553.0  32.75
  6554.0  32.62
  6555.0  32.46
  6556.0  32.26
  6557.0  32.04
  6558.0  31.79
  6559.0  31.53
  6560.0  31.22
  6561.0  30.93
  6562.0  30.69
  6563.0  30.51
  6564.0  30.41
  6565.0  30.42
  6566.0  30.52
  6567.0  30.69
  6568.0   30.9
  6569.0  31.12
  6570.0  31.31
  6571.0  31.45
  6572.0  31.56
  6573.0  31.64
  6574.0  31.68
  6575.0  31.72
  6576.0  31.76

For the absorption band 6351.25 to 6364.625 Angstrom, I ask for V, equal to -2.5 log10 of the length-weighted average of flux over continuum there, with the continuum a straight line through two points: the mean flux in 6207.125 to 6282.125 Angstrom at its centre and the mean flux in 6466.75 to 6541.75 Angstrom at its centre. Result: 0.00 mag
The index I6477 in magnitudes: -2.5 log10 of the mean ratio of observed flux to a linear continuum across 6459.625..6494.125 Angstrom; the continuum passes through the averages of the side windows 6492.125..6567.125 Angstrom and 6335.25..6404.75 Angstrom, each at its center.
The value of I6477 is 0.01 mag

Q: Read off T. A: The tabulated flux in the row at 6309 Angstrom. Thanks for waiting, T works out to 32.7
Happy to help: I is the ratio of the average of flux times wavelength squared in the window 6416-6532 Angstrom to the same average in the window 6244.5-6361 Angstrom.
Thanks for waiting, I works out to 1.0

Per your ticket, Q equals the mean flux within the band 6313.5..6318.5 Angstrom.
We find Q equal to 31.9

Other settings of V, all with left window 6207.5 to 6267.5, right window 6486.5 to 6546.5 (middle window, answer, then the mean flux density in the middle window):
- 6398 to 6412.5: 0.020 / 31.8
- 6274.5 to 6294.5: -0.030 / 33.2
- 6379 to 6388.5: -0.020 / 33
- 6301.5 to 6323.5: 0.002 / 32.3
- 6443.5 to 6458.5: 0.029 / 31.6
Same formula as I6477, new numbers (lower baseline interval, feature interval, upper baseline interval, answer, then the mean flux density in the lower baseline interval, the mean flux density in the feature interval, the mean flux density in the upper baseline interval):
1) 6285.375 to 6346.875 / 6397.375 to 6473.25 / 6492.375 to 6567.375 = 0.01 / 32.5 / 32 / 32.4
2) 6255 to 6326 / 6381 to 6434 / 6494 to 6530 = 0.01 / 32.6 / 32.3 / 32.5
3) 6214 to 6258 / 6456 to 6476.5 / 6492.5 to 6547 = 0.01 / 32.2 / 32.2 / 32.6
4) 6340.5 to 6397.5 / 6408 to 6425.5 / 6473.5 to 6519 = 0.01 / 32.6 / 32.1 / 32.1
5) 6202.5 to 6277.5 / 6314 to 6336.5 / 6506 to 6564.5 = 0.00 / 32.5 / 32.5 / 32.9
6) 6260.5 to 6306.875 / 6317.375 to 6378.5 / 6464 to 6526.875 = 0.00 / 32.9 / 32.6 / 32.3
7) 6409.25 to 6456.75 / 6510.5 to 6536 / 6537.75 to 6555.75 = -0.02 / 32.1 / 33.3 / 33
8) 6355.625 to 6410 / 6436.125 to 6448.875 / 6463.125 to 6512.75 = 0.01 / 32.4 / 32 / 32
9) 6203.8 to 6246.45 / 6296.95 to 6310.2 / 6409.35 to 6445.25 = 0.00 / 32.8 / 32.7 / 32.2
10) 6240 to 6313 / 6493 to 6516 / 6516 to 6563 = 0.03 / 32.4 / 31.8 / 32.9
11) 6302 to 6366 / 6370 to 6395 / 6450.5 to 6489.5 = -0.02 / 32.5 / 32.9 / 32.2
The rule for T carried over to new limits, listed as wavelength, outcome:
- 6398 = 31.89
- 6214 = 32.86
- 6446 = 31.8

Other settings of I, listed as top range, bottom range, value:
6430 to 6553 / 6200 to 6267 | 1.08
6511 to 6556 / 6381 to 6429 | 1.07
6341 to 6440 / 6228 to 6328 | 1.04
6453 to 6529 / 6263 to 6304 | 1.04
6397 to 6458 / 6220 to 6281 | 1.05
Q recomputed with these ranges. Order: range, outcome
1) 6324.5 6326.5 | 32.8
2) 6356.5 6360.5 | 32.3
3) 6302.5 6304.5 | 32.6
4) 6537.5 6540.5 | 33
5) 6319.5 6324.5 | 32.1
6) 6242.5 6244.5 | 31.2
